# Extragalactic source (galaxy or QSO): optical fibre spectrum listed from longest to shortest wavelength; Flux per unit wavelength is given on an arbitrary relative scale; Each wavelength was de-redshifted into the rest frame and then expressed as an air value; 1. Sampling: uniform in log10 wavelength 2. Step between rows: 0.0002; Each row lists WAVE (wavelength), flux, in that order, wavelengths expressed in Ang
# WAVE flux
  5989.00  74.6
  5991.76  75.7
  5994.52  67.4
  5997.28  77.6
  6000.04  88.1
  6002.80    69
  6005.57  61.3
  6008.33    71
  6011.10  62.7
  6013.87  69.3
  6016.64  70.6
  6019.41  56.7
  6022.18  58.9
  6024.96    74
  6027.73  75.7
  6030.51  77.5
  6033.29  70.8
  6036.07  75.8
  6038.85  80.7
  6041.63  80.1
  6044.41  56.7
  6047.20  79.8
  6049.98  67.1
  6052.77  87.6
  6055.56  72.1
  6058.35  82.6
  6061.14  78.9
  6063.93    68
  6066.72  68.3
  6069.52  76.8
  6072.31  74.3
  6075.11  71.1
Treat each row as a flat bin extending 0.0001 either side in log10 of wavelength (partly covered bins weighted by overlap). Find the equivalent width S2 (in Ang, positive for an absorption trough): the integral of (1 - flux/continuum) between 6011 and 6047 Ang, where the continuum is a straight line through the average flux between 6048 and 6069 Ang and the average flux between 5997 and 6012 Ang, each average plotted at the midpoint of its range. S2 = 1.3 Ang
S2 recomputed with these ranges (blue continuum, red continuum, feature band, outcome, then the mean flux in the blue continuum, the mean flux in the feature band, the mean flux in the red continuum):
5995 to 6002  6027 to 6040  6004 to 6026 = 3.5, 79.8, 65.4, 76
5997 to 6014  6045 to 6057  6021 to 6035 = 0.3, 71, 71.6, 75.3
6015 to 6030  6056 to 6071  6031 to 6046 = -0.6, 67.8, 73.2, 74.8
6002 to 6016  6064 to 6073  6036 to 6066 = -1.9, 66.8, 75.2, 72.3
